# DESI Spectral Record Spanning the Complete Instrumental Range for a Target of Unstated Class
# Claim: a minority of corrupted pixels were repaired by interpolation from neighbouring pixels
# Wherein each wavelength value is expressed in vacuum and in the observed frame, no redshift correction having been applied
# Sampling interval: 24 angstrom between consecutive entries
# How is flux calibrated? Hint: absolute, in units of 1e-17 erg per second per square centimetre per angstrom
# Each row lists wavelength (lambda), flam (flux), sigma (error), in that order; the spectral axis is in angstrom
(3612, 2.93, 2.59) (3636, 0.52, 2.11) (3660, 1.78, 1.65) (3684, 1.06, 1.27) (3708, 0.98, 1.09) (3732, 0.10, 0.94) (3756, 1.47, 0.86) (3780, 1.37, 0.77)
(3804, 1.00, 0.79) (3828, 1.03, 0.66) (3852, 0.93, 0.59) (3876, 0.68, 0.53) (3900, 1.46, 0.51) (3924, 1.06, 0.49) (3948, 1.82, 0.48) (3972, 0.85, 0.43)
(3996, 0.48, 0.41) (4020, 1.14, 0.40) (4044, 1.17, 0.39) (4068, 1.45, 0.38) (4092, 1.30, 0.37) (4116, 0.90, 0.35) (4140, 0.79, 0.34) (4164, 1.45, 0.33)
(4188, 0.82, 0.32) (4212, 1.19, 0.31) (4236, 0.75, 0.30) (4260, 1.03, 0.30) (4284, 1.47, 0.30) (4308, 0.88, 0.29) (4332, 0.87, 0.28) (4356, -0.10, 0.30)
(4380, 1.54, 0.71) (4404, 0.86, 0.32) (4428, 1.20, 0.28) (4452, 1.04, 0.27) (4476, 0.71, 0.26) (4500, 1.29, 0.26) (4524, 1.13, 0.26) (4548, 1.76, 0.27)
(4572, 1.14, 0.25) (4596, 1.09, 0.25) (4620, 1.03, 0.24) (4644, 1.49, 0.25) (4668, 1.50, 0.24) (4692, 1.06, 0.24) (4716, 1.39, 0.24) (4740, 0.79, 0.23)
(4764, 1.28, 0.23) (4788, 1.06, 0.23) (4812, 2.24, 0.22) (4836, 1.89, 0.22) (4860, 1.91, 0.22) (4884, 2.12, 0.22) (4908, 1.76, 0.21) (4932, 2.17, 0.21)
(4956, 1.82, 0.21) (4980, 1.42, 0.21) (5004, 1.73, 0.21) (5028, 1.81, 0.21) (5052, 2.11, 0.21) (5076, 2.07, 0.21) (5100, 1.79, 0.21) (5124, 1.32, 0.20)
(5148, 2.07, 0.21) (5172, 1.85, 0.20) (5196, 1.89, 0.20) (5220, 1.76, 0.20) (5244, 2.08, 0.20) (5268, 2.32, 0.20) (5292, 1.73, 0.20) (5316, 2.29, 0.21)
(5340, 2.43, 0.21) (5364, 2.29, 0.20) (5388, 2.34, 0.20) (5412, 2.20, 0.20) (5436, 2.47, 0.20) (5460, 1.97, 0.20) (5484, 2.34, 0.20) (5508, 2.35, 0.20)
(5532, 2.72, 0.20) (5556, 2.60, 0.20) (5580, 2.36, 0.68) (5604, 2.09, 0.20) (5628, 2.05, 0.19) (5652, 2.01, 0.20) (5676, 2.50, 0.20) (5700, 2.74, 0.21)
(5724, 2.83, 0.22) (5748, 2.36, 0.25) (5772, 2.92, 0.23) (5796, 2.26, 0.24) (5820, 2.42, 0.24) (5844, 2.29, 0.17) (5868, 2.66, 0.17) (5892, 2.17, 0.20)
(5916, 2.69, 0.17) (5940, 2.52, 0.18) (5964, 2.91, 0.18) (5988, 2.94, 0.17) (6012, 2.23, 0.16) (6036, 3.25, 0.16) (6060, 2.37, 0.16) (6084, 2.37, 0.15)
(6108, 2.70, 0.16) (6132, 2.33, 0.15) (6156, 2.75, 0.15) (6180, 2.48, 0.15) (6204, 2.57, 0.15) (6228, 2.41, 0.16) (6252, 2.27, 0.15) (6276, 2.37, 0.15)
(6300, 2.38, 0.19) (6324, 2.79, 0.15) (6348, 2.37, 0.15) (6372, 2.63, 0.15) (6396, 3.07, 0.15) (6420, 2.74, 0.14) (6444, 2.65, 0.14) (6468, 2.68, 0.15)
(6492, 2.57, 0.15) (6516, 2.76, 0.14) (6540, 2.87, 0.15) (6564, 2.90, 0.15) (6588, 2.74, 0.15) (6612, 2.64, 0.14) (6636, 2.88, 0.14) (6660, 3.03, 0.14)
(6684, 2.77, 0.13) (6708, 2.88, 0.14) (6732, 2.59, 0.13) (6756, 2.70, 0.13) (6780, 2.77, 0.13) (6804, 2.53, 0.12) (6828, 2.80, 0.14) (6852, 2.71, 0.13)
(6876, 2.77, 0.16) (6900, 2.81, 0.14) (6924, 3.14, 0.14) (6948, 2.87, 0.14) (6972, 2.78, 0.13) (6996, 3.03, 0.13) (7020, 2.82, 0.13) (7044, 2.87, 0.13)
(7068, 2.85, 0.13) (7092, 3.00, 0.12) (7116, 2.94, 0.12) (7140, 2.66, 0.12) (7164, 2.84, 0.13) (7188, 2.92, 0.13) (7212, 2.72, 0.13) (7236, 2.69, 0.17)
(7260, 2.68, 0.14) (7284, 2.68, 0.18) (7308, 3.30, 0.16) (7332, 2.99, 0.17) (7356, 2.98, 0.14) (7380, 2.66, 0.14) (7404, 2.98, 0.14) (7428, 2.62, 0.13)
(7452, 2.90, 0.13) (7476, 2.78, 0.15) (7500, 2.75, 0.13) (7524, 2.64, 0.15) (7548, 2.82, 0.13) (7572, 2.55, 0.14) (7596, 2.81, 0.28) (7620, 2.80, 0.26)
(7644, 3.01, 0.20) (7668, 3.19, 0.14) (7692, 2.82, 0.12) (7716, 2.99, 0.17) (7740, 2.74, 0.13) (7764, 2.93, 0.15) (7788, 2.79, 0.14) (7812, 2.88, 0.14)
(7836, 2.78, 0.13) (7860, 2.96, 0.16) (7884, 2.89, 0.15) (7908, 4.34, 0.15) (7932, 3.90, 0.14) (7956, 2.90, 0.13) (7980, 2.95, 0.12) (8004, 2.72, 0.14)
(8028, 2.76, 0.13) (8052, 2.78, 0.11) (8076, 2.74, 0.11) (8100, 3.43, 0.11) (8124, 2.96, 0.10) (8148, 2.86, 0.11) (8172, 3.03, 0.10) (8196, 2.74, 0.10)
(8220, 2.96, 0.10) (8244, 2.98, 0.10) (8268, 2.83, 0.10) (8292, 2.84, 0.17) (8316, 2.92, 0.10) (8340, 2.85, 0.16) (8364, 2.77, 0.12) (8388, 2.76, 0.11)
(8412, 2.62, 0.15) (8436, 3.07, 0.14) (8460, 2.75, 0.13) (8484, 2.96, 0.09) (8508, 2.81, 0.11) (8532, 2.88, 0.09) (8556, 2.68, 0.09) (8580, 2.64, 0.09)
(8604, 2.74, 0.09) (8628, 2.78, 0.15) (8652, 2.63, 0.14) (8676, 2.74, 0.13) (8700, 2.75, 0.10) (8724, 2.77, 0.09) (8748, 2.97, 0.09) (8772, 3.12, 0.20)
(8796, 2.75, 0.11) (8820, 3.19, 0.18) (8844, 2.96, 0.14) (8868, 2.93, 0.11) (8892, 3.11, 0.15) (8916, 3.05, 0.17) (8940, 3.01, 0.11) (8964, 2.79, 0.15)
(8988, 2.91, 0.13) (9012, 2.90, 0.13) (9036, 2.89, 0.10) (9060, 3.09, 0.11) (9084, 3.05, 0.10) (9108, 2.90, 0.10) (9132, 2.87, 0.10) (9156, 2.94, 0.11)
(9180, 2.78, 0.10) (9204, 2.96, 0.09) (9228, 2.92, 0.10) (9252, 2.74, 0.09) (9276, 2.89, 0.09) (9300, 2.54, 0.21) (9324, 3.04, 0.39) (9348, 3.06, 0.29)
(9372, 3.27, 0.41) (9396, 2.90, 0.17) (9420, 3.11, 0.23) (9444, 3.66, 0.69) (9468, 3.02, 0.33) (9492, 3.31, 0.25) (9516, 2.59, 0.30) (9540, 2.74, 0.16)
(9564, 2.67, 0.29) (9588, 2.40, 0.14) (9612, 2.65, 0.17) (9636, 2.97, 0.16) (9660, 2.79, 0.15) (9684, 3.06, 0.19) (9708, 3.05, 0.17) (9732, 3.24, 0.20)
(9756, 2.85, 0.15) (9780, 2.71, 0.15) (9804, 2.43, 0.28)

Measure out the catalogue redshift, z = 0.21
